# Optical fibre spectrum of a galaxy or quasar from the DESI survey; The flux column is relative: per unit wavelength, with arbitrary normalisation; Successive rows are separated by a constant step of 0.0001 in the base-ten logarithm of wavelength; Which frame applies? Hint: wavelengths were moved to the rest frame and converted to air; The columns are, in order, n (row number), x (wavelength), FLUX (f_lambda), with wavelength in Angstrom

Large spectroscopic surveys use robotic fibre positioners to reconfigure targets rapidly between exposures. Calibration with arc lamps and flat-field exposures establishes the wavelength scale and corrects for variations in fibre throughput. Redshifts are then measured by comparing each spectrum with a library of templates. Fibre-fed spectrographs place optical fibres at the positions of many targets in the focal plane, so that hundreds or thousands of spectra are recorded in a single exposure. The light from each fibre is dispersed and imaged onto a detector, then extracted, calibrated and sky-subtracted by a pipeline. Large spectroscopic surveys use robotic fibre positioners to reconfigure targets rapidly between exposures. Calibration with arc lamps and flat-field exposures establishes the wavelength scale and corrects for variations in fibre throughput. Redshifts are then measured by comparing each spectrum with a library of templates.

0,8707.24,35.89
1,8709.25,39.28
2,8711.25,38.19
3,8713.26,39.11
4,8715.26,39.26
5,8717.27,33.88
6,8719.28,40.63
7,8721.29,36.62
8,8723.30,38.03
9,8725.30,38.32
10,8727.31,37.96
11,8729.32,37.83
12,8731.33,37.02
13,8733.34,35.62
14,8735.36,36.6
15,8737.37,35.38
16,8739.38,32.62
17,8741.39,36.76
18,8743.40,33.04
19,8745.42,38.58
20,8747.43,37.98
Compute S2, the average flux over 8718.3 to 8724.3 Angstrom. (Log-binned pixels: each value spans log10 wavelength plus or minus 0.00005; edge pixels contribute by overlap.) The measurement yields 38.4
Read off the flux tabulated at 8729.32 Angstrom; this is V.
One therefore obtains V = 37.83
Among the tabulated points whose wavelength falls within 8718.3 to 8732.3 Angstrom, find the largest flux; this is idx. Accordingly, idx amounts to 40.63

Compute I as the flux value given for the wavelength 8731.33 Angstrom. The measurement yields 37.02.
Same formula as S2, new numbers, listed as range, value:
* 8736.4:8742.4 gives 35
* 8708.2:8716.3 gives 38.9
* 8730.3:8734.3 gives 36.3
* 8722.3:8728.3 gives 38.2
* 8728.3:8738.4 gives 36.5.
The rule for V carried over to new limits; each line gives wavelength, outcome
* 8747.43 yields 37.98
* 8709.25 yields 39.28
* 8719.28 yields 40.63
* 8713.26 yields 39.11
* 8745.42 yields 38.58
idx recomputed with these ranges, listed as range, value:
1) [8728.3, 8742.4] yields 37.83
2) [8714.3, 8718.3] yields 39.26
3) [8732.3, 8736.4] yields 36.6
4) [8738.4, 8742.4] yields 36.76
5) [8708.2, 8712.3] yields 39.28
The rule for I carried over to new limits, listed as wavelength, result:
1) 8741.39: 36.76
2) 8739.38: 32.62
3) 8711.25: 38.19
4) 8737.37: 35.38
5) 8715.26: 39.26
